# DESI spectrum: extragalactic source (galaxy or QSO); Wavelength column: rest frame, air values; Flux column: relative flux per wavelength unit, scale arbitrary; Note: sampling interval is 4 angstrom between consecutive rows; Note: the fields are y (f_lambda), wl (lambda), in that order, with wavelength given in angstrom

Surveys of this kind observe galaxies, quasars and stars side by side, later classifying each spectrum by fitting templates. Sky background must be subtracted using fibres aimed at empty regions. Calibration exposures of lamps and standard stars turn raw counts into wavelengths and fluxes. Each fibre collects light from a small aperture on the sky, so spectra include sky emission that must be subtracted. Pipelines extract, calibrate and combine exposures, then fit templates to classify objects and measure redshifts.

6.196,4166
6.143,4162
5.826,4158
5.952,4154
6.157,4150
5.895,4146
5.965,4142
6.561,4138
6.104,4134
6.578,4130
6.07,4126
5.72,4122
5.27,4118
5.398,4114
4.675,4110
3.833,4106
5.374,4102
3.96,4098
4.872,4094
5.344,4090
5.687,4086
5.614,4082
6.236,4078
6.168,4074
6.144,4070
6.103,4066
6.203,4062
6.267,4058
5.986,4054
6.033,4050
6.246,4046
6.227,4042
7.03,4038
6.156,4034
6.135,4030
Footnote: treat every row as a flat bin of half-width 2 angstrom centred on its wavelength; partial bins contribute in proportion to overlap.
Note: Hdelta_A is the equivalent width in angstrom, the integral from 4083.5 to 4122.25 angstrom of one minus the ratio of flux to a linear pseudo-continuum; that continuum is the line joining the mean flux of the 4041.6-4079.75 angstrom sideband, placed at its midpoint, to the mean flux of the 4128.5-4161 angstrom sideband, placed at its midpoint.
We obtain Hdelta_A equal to 7.3 angstrom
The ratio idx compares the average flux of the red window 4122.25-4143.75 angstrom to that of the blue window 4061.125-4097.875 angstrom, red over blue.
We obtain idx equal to 1.09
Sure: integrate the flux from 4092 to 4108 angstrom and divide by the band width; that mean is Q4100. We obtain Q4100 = 4.51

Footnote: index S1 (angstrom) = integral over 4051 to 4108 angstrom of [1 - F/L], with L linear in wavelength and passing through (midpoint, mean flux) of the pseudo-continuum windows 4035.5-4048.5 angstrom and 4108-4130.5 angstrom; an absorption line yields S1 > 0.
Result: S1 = 4.5 angstrom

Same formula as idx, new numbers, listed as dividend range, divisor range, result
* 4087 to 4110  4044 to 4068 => 0.77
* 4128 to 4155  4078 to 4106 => 1.21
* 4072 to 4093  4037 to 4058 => 0.92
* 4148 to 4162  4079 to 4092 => 1.07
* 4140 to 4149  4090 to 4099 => 1.27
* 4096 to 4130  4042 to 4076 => 0.83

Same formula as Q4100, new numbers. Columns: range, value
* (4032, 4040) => 6.59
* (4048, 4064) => 6.12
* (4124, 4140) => 6.33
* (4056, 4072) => 6.18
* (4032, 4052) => 6.34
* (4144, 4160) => 5.96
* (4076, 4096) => 5.55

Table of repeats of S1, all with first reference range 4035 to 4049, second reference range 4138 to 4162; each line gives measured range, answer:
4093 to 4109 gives 4.4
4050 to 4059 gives 0.4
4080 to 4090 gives 1.1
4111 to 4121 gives 1.4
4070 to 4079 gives 0.2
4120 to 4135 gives 0.0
